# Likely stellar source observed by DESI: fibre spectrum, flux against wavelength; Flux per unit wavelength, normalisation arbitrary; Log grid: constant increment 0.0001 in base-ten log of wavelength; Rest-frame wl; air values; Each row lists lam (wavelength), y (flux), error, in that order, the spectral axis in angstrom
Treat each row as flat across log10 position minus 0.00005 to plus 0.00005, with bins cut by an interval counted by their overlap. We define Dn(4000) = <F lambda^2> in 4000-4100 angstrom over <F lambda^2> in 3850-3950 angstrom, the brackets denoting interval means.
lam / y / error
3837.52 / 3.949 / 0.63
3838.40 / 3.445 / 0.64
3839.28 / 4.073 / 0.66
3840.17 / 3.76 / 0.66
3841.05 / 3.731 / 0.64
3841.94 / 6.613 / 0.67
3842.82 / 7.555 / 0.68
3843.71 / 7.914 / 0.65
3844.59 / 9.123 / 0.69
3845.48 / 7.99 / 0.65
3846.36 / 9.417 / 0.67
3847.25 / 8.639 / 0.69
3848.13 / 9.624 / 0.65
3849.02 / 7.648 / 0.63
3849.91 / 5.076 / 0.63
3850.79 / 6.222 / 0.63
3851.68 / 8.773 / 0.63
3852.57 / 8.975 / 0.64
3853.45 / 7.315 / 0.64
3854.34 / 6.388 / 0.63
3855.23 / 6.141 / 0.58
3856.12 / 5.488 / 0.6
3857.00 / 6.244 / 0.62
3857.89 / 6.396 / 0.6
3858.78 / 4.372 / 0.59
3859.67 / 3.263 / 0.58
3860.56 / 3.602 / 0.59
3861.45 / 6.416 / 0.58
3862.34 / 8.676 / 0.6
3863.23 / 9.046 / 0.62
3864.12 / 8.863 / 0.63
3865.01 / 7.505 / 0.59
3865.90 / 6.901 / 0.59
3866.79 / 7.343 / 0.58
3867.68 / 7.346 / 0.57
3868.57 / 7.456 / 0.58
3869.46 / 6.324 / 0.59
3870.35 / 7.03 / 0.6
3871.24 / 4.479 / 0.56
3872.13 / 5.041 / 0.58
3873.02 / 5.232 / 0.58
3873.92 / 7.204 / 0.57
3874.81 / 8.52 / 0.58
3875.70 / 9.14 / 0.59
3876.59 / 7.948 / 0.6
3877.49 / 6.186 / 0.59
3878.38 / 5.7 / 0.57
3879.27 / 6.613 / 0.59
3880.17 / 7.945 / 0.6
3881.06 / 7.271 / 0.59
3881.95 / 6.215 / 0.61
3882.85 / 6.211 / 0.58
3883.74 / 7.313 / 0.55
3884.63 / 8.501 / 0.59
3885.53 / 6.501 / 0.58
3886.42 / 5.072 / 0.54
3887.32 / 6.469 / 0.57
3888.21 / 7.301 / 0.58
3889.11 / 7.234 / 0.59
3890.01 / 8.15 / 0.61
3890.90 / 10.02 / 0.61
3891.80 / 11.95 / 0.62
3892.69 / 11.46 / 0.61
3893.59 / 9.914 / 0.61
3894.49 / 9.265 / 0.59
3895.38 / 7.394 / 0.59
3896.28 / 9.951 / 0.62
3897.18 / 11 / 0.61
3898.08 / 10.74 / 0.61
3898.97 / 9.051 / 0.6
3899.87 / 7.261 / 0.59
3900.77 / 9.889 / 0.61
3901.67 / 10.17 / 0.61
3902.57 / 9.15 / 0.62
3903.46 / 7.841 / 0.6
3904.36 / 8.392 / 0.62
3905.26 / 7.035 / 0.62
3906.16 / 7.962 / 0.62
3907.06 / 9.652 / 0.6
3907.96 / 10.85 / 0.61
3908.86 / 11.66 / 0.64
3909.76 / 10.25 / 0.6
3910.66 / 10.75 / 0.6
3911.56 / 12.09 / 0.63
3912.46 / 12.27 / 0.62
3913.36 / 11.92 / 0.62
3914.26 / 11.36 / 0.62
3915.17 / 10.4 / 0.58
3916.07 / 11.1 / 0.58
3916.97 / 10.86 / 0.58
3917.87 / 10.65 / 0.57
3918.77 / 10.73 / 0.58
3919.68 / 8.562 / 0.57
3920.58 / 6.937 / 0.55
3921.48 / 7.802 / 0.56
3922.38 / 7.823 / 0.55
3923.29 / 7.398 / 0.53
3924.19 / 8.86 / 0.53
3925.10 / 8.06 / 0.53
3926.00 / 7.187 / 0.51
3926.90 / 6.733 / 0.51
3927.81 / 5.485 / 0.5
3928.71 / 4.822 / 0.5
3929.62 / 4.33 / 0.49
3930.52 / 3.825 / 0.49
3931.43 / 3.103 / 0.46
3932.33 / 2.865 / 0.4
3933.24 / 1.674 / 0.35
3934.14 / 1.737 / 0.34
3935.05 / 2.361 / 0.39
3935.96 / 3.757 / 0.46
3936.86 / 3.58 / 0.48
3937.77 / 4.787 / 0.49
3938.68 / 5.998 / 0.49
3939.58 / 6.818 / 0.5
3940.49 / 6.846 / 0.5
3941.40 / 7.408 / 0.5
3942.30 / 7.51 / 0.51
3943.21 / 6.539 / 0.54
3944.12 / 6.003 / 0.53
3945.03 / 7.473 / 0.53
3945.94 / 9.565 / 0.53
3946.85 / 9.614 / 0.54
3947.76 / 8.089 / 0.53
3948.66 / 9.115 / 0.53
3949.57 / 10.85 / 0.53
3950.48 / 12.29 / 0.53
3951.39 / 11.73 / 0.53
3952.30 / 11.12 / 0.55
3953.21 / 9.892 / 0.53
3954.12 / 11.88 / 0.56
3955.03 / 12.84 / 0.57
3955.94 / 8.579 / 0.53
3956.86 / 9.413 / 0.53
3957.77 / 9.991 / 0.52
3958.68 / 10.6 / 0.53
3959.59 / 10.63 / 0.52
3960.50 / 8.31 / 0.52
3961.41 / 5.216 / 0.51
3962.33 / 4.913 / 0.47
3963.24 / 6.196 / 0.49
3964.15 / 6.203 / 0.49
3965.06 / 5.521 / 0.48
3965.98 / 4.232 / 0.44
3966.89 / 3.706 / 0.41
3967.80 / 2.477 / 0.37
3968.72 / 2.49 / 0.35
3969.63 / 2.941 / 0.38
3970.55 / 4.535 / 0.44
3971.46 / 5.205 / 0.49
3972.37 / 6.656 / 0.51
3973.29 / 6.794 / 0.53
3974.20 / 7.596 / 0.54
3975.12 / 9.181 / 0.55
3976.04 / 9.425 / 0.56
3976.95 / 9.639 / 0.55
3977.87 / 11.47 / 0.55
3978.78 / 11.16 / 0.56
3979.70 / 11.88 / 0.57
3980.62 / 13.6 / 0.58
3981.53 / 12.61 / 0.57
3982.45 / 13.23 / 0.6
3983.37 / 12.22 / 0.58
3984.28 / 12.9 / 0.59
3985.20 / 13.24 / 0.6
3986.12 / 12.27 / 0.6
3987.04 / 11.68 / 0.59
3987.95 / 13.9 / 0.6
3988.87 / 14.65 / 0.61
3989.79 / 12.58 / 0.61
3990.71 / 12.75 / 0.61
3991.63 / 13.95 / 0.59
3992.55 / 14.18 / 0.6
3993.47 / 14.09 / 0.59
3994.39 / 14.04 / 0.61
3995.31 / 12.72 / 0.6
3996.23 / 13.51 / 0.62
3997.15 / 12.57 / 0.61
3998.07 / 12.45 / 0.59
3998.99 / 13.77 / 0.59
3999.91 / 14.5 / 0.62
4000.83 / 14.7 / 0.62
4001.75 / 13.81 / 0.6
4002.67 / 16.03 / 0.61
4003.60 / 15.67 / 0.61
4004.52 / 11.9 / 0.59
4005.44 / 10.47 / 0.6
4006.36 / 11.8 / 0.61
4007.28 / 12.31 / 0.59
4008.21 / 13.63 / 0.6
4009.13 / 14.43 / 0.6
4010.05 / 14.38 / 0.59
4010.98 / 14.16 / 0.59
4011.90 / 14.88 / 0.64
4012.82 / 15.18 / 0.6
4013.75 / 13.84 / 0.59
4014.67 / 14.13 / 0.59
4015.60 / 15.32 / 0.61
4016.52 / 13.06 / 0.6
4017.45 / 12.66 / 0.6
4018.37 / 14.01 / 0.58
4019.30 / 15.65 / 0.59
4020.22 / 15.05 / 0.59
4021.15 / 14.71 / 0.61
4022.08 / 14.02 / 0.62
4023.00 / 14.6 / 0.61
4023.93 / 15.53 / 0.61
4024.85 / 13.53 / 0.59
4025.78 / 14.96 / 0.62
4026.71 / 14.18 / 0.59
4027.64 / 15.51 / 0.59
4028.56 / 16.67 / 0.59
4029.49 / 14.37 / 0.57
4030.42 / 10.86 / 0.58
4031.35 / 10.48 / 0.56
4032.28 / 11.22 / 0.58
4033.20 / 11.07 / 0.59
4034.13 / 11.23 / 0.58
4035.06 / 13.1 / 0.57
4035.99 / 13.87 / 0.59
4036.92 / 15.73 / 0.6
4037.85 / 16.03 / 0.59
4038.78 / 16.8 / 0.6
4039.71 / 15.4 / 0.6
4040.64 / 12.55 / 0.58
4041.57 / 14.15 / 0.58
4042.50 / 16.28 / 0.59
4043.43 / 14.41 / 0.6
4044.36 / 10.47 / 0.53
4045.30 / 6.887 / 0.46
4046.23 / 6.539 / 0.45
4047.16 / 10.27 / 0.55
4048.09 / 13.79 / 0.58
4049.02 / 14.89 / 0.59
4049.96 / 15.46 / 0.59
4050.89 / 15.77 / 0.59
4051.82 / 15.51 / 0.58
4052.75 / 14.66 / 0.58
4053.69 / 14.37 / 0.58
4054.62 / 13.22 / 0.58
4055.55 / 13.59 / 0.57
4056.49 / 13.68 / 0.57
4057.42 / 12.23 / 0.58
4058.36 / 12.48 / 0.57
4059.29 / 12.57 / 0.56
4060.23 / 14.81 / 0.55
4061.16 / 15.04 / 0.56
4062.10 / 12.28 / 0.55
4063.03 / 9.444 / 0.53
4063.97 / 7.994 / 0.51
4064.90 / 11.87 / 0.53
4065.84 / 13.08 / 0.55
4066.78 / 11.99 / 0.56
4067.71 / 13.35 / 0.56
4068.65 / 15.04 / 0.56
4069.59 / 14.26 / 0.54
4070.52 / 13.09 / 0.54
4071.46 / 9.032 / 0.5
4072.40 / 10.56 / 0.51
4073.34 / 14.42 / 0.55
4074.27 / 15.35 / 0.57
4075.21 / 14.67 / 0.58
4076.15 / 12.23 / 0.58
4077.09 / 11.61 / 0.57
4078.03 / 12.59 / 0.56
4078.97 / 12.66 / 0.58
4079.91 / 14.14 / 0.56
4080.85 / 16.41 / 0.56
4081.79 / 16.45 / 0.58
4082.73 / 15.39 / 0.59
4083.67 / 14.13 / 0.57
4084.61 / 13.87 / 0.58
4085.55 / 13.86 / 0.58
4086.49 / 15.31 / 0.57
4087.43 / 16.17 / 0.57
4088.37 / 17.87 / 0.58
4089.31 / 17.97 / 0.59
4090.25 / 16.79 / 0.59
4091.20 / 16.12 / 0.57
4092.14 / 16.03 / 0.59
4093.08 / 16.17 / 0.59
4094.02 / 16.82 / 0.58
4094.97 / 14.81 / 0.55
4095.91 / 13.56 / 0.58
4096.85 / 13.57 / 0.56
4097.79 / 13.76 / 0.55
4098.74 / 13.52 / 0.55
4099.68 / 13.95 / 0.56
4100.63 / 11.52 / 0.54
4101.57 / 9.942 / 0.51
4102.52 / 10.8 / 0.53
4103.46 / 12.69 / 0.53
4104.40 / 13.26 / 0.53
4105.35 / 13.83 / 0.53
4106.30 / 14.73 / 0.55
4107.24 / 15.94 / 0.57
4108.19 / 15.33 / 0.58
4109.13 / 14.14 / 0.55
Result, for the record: 1.96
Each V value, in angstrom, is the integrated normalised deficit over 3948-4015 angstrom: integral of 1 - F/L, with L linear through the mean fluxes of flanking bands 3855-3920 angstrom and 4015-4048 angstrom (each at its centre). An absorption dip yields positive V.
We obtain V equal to 4.73 angstrom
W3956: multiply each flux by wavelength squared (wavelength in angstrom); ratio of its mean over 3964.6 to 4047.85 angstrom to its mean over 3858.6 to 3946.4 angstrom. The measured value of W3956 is 1.7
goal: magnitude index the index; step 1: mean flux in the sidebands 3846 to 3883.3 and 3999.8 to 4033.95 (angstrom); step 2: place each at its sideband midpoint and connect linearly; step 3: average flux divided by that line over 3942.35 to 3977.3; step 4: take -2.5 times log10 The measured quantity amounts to 0.386 mag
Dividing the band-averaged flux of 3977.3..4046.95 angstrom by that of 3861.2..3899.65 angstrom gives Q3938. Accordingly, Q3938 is 1.73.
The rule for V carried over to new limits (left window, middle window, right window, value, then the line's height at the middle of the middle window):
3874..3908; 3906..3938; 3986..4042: 6.4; 9.69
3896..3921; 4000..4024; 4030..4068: -3.8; 12.1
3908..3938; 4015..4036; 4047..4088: -3.5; 11.8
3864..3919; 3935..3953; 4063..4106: 4.1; 9.99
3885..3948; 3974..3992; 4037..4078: -2.9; 10.4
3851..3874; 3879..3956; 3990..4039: 7.3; 9.21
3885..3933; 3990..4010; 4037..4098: -3.3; 11.6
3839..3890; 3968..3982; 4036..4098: 3.2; 10.7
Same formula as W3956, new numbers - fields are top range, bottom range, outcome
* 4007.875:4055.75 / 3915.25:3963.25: 1.90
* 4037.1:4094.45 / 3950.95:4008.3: 1.37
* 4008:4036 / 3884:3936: 1.79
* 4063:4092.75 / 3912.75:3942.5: 2.22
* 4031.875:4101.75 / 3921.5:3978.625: 2.07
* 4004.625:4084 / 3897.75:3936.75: 1.80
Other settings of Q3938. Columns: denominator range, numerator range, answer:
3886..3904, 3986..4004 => 1.53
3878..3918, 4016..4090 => 1.50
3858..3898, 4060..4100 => 1.89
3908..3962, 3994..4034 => 1.69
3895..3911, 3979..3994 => 1.39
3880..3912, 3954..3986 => 0.96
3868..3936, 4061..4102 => 1.75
